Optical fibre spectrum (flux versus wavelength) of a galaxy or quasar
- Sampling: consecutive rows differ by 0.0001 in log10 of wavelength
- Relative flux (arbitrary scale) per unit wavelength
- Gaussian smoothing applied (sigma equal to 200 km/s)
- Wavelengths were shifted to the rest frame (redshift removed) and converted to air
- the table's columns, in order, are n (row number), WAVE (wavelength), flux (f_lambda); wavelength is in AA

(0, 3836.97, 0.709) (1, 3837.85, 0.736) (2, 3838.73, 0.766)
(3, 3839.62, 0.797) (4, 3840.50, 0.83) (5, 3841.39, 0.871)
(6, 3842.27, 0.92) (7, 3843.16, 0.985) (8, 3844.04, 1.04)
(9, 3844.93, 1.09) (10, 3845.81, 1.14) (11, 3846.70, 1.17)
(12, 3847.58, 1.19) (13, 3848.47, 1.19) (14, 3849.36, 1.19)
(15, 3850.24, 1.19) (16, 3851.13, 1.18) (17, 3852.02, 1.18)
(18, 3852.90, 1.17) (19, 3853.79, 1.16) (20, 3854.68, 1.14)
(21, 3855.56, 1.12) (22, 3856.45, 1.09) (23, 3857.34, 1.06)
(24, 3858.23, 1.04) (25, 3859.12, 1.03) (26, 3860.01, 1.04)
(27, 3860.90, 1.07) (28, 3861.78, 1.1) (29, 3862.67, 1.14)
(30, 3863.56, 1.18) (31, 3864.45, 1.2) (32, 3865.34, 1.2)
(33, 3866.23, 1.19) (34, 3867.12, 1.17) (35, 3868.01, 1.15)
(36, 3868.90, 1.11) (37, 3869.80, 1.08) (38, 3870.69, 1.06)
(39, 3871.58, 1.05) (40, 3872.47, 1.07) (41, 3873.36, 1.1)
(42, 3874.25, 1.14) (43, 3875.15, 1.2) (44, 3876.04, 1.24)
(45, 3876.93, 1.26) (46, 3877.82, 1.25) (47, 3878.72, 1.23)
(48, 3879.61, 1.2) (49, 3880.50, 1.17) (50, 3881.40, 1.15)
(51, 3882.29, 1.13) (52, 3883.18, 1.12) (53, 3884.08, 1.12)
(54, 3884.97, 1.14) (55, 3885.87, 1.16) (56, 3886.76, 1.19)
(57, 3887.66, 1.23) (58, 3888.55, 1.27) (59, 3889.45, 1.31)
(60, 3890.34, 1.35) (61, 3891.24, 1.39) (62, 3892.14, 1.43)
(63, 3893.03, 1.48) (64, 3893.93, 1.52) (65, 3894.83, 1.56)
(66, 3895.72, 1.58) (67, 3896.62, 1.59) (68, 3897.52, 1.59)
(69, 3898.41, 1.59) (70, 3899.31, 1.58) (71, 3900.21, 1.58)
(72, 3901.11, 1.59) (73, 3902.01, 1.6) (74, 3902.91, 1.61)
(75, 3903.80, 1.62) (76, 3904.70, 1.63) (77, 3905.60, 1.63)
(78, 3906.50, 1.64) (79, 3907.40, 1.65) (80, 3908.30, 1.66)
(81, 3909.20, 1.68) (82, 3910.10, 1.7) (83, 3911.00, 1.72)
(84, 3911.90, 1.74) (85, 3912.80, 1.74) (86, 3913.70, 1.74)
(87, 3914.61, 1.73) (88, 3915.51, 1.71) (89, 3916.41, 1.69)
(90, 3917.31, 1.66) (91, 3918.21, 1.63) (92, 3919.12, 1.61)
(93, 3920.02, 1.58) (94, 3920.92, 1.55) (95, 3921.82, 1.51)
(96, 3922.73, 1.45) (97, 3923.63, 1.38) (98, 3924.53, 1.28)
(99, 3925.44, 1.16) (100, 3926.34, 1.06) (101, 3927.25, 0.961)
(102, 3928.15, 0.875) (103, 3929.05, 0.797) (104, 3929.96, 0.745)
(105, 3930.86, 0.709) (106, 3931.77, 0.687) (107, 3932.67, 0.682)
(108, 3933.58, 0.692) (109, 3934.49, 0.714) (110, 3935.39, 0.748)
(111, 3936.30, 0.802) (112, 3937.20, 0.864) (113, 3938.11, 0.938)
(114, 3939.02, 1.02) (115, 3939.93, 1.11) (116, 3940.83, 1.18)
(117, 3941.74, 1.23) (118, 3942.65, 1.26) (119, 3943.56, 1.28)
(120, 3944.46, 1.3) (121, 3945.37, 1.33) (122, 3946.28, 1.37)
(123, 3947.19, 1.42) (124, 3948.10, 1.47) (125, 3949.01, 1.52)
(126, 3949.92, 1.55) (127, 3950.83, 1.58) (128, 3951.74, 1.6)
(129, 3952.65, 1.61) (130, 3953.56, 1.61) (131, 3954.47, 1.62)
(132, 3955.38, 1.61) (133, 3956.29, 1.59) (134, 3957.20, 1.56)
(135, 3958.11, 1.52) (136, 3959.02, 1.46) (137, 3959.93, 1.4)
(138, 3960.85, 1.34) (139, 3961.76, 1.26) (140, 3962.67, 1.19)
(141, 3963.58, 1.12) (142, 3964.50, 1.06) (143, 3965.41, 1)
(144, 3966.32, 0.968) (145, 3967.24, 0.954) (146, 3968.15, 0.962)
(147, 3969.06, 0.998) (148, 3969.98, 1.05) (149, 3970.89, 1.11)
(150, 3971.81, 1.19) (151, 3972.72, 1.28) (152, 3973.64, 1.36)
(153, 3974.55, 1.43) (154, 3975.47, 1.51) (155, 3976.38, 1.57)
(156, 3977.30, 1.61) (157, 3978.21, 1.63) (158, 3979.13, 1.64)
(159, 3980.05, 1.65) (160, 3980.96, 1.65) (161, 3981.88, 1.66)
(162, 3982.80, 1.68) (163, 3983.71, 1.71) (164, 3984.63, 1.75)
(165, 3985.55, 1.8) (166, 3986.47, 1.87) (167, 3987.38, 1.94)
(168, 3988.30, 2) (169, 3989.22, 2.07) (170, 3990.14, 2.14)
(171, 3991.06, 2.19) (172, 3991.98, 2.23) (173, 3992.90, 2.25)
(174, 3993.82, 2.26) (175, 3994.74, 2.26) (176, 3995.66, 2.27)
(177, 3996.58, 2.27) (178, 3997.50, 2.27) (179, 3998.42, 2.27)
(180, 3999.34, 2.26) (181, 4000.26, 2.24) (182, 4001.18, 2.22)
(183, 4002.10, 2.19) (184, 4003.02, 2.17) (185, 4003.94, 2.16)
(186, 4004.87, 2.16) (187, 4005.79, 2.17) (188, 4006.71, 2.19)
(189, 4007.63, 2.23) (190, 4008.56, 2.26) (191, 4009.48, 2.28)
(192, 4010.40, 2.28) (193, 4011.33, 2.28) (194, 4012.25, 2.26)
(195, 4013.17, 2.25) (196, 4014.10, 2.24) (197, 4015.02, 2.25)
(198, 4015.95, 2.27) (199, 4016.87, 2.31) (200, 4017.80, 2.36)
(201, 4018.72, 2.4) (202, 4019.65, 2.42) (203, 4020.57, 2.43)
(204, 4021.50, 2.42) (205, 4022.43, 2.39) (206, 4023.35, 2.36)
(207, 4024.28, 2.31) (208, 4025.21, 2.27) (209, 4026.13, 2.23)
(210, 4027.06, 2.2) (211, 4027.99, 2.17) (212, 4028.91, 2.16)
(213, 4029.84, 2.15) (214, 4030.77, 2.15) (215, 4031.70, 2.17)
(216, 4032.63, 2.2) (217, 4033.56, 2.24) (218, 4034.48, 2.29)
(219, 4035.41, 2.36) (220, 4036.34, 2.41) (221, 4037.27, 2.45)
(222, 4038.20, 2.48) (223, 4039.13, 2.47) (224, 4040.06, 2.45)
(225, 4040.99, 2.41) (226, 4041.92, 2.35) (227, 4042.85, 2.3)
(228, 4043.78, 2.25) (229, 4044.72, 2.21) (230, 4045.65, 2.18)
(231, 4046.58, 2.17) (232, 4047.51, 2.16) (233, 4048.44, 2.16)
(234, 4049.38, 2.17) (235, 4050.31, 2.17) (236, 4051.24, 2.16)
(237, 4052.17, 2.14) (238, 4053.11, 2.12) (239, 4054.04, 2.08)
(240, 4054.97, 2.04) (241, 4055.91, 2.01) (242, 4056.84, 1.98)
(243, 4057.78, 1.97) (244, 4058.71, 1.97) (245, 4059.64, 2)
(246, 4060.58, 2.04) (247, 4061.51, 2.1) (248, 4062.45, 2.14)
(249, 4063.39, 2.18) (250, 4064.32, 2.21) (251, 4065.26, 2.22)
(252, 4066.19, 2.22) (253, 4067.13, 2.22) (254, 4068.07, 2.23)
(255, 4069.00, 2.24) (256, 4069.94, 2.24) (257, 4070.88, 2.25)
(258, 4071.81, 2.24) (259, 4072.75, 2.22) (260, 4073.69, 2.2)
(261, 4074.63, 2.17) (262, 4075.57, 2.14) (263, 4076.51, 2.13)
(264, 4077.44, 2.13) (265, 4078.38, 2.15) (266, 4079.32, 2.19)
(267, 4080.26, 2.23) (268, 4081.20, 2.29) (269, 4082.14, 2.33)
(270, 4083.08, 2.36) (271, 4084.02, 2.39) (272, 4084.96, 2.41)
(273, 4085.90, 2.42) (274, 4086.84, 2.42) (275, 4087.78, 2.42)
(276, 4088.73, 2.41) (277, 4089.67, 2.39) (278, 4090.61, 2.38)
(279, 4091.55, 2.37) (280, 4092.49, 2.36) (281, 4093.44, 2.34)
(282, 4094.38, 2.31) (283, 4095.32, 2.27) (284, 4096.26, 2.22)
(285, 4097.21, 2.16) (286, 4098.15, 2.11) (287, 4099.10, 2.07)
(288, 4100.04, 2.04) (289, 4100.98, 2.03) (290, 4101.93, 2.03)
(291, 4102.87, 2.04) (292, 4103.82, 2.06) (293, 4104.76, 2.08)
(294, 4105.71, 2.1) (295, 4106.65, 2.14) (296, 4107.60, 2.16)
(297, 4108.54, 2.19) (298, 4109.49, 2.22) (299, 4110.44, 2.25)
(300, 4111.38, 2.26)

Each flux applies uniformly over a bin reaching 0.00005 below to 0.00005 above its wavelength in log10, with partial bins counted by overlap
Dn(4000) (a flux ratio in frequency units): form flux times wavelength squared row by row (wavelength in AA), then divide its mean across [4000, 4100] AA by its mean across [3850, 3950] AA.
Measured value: 1.89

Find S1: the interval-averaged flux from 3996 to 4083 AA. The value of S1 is 2.23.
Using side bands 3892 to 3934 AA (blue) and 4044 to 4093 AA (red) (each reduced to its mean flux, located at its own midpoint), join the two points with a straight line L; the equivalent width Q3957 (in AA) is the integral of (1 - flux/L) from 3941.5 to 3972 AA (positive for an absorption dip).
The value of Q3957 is 5.9 AA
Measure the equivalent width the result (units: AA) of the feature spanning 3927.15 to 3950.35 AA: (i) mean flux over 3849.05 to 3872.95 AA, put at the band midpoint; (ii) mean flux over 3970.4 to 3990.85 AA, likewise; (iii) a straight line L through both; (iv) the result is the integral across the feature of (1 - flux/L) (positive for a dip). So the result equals 6.7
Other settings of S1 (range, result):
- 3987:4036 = 2.24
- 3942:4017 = 1.74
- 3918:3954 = 1.19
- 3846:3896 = 1.19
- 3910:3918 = 1.71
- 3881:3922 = 1.52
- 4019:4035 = 2.27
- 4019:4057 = 2.25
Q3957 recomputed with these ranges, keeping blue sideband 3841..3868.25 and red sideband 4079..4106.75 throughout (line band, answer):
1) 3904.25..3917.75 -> -3.0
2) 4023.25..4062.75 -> -3.9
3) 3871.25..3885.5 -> 0.8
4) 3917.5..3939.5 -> 5.9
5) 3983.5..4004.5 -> -4.1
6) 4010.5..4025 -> -3.3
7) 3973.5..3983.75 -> 0.7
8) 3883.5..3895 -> -0.3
